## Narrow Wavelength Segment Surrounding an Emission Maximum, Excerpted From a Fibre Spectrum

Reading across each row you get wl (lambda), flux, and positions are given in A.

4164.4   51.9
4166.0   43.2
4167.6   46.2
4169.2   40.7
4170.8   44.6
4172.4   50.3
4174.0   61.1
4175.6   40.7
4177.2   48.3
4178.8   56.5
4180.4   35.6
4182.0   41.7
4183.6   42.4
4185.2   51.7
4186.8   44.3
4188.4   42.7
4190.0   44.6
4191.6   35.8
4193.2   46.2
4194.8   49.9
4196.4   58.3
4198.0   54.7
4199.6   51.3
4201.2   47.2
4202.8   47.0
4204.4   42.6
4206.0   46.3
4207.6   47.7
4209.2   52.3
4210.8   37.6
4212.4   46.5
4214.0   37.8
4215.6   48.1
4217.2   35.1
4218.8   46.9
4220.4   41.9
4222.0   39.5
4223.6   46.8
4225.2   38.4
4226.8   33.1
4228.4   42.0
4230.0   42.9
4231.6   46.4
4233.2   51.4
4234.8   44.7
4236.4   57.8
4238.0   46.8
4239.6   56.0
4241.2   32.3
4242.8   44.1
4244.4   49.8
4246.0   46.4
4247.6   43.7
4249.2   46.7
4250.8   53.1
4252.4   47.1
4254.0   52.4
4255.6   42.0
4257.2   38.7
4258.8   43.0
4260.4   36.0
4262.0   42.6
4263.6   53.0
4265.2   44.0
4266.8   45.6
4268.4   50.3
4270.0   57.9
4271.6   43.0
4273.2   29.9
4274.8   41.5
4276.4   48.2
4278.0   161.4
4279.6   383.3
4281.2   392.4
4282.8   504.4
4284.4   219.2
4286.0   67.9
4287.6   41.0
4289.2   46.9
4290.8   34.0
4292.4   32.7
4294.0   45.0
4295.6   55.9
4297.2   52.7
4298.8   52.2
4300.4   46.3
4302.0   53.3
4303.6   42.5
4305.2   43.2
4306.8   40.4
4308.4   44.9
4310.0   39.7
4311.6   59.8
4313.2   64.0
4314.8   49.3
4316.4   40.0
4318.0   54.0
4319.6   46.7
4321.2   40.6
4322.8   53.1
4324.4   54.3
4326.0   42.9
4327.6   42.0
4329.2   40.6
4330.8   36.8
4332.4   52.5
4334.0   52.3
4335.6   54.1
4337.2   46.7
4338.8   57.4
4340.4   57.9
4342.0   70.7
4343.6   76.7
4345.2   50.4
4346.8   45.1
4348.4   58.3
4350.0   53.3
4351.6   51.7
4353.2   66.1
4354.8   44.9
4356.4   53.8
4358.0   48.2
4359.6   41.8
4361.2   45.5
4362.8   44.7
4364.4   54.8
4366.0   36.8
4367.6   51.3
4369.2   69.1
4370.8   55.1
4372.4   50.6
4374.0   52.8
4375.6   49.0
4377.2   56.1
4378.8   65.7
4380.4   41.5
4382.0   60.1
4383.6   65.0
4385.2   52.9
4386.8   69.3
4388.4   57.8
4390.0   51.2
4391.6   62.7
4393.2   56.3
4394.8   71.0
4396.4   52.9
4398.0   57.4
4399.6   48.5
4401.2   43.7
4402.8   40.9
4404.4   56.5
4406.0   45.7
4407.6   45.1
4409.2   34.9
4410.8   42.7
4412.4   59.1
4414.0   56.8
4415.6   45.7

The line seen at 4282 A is [O II]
